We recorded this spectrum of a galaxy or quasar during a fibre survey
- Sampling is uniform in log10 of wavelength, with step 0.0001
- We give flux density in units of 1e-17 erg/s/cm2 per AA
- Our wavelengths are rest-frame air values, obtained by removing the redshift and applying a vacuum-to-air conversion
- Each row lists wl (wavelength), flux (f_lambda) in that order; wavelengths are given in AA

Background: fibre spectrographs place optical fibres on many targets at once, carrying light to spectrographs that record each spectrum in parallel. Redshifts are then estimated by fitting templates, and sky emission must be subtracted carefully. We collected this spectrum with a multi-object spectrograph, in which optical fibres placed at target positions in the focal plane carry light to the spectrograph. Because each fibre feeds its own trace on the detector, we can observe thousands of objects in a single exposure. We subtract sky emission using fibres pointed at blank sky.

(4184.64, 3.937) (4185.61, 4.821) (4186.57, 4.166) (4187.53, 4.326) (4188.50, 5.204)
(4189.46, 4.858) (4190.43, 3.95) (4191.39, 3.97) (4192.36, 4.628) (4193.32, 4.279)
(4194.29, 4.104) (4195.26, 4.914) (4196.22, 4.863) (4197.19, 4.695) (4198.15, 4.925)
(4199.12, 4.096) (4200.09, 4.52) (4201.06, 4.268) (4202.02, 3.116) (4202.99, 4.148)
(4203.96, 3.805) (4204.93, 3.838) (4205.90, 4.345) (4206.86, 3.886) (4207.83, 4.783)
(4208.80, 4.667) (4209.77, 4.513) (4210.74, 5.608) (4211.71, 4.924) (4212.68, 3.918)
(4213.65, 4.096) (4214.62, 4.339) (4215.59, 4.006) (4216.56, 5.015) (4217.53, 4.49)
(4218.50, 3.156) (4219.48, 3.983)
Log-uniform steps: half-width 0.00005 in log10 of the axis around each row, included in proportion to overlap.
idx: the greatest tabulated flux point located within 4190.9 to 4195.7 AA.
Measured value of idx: 4.914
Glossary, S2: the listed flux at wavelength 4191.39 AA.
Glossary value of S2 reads 3.97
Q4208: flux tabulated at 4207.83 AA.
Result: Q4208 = 4.783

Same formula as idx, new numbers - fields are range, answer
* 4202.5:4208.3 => 4.783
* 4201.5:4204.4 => 4.148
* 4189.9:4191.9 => 3.97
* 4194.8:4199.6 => 4.925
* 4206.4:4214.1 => 5.608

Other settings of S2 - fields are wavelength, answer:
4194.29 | 4.104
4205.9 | 4.345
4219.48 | 3.983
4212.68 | 3.918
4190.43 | 3.95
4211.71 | 4.924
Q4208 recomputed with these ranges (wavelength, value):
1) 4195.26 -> 4.914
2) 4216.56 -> 5.015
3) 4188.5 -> 5.204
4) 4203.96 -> 3.805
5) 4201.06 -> 4.268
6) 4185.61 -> 4.821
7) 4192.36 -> 4.628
